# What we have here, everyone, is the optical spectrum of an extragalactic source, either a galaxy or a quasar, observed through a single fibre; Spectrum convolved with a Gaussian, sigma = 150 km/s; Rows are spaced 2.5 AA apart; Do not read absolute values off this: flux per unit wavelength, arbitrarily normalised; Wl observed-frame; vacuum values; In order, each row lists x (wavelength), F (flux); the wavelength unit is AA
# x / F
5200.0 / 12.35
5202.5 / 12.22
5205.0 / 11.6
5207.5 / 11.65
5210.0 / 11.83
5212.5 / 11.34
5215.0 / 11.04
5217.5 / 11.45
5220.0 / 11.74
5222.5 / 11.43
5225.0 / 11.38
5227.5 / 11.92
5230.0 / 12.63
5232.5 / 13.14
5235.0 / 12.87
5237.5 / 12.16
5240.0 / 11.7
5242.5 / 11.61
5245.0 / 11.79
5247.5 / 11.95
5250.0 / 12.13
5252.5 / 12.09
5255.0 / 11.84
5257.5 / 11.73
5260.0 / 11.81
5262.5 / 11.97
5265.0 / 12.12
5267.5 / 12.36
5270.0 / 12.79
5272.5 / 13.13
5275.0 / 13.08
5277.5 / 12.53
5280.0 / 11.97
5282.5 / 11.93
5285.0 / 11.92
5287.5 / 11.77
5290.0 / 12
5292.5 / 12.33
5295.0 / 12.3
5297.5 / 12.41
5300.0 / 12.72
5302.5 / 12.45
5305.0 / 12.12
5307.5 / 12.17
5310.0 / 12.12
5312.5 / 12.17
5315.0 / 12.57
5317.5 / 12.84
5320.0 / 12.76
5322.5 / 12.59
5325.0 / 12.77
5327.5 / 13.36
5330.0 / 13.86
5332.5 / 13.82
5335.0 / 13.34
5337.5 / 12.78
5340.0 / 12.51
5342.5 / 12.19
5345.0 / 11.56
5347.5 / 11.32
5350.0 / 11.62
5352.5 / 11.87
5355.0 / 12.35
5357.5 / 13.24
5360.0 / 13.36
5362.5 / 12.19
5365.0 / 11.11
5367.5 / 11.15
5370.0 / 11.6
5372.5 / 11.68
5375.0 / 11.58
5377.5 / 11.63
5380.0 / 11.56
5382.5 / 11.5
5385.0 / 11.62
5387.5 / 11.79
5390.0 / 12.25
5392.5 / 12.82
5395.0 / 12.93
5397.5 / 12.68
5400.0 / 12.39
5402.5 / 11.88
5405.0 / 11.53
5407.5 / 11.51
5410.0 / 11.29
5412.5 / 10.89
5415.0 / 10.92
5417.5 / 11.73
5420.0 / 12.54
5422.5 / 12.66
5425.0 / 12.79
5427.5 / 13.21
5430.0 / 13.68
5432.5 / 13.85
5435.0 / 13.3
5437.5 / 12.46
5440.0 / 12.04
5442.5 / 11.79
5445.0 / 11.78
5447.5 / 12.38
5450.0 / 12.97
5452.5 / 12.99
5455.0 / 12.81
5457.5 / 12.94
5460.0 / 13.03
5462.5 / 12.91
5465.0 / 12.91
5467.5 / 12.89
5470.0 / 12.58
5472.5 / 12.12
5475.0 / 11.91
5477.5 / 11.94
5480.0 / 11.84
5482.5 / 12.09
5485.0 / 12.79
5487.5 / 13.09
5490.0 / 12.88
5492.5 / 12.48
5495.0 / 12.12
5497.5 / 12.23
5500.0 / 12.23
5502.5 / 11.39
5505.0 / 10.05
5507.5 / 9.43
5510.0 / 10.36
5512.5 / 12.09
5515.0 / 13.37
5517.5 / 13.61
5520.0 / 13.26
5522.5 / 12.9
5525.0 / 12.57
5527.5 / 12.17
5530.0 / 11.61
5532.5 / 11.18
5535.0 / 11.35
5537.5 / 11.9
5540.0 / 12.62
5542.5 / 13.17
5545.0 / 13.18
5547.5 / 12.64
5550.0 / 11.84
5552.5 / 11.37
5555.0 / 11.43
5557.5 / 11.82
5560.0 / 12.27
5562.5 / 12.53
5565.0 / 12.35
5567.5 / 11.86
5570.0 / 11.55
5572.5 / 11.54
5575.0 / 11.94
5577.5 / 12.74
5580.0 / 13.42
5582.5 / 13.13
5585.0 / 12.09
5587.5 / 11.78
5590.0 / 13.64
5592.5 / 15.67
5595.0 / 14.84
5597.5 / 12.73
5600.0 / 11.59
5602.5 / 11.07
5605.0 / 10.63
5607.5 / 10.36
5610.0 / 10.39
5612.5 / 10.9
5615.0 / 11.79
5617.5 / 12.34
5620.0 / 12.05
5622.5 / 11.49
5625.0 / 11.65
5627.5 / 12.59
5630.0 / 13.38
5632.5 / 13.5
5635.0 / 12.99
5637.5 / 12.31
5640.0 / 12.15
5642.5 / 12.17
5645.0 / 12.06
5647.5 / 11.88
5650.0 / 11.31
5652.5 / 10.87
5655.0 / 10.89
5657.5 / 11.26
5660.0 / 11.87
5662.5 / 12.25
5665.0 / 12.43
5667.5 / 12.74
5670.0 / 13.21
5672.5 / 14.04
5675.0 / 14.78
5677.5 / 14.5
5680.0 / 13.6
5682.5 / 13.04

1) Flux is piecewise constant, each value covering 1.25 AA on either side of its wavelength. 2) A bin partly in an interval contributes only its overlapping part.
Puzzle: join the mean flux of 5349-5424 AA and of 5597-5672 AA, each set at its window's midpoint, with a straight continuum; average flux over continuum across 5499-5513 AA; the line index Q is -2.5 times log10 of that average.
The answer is 0.10 mag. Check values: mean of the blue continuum 11.9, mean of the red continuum 11.9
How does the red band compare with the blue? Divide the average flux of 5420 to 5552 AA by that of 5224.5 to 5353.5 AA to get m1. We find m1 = 1.0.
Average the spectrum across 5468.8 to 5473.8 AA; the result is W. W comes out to 12.3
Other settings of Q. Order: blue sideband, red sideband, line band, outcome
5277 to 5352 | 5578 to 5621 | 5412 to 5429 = 0.016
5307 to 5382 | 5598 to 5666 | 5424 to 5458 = -0.056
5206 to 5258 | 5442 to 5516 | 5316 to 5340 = -0.093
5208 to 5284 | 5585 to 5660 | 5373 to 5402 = 0.000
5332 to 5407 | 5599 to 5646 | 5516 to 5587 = -0.032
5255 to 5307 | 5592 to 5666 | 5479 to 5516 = 0.020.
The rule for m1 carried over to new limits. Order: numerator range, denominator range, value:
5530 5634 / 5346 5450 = 1.01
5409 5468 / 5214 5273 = 1.04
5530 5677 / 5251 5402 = 1.00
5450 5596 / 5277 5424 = 1.02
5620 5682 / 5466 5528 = 1.03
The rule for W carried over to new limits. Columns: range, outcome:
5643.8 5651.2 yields 11.8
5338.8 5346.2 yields 12.1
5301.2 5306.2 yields 12.3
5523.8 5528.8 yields 12.4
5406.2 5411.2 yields 11.4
